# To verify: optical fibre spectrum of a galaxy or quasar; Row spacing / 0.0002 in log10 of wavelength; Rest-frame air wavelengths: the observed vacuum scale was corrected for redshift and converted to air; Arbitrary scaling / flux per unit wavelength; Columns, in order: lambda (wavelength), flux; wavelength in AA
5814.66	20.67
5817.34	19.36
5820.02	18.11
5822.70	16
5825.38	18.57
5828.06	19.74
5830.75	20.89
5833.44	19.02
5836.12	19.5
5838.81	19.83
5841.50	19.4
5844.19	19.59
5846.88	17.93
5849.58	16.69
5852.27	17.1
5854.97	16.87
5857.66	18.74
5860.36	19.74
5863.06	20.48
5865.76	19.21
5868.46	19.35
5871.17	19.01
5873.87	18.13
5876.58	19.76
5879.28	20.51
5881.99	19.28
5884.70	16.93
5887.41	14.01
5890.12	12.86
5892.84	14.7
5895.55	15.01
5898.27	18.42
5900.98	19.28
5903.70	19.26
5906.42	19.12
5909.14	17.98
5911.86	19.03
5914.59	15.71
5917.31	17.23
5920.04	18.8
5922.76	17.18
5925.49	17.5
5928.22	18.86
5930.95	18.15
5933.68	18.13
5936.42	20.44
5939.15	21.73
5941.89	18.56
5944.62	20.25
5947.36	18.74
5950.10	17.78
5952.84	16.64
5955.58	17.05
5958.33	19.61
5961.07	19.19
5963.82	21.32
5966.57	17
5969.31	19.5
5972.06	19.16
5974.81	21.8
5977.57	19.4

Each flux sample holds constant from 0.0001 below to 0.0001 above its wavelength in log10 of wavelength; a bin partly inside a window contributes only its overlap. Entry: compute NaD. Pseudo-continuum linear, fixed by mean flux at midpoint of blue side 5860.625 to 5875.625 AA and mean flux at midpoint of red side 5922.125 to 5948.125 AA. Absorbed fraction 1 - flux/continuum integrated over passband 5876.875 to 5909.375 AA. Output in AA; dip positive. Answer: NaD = 3.1 AA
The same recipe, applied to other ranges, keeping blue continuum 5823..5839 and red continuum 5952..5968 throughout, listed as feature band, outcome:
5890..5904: 1.6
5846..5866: 0.9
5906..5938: 1.0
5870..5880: -0.1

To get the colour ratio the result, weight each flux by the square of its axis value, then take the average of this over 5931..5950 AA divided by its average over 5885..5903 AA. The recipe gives 1.24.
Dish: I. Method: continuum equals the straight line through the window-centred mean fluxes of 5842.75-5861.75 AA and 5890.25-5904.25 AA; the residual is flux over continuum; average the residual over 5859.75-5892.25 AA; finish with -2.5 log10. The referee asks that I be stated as -0.04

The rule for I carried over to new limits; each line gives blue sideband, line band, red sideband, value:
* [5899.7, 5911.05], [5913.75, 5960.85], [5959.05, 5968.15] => 0.04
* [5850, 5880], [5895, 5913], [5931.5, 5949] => 0.05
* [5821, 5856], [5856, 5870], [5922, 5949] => -0.04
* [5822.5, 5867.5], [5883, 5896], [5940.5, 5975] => 0.26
